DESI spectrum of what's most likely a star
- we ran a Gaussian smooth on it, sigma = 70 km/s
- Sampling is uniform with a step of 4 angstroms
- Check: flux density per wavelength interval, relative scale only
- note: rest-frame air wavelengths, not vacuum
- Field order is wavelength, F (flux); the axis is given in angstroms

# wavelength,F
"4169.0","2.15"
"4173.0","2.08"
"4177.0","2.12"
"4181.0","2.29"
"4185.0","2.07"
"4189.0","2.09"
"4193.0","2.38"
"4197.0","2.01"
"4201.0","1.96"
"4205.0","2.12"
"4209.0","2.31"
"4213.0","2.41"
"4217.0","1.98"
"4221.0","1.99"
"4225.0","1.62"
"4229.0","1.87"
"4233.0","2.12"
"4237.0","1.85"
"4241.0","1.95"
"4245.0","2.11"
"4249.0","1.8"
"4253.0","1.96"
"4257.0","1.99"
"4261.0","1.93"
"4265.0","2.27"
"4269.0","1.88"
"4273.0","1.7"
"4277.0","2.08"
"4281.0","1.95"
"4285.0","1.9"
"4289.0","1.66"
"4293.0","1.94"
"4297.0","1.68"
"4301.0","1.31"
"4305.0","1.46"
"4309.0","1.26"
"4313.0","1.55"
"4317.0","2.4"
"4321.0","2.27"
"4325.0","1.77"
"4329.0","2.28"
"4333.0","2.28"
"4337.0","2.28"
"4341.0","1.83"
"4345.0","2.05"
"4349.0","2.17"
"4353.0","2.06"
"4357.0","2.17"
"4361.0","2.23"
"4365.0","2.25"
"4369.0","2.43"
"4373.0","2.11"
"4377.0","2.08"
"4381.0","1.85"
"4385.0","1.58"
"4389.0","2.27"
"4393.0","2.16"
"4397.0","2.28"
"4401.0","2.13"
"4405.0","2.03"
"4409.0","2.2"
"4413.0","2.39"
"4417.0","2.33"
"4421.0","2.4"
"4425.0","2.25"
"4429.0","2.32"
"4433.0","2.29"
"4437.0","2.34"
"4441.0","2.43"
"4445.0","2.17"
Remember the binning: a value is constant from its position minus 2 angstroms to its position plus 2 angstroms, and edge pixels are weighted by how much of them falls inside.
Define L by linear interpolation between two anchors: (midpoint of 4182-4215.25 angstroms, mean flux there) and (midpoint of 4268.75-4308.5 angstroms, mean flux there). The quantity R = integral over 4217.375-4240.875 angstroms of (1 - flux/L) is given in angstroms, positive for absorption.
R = 1.4 angstroms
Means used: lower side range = 2.17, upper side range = 1.73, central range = 1.9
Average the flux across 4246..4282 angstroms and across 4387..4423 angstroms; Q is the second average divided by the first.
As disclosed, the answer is 1.1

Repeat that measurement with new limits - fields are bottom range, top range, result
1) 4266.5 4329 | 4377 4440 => 1.21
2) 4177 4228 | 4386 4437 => 1.07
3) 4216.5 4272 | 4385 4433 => 1.14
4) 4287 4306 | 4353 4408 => 1.31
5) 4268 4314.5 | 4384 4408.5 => 1.24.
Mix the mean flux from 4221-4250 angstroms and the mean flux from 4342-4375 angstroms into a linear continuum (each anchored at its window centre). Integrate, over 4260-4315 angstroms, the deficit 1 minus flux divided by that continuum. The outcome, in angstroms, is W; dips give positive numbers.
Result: 7.25 angstroms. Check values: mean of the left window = 1.91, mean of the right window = 2.17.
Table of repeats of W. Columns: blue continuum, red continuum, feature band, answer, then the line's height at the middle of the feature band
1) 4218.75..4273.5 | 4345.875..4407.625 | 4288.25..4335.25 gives 4.70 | 2.03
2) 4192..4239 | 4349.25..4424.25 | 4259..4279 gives 1.06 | 2.08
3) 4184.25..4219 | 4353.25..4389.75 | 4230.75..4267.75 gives 2.46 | 2.14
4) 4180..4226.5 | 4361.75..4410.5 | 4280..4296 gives 2.00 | 2.11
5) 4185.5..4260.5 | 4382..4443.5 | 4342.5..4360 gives 0.38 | 2.16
